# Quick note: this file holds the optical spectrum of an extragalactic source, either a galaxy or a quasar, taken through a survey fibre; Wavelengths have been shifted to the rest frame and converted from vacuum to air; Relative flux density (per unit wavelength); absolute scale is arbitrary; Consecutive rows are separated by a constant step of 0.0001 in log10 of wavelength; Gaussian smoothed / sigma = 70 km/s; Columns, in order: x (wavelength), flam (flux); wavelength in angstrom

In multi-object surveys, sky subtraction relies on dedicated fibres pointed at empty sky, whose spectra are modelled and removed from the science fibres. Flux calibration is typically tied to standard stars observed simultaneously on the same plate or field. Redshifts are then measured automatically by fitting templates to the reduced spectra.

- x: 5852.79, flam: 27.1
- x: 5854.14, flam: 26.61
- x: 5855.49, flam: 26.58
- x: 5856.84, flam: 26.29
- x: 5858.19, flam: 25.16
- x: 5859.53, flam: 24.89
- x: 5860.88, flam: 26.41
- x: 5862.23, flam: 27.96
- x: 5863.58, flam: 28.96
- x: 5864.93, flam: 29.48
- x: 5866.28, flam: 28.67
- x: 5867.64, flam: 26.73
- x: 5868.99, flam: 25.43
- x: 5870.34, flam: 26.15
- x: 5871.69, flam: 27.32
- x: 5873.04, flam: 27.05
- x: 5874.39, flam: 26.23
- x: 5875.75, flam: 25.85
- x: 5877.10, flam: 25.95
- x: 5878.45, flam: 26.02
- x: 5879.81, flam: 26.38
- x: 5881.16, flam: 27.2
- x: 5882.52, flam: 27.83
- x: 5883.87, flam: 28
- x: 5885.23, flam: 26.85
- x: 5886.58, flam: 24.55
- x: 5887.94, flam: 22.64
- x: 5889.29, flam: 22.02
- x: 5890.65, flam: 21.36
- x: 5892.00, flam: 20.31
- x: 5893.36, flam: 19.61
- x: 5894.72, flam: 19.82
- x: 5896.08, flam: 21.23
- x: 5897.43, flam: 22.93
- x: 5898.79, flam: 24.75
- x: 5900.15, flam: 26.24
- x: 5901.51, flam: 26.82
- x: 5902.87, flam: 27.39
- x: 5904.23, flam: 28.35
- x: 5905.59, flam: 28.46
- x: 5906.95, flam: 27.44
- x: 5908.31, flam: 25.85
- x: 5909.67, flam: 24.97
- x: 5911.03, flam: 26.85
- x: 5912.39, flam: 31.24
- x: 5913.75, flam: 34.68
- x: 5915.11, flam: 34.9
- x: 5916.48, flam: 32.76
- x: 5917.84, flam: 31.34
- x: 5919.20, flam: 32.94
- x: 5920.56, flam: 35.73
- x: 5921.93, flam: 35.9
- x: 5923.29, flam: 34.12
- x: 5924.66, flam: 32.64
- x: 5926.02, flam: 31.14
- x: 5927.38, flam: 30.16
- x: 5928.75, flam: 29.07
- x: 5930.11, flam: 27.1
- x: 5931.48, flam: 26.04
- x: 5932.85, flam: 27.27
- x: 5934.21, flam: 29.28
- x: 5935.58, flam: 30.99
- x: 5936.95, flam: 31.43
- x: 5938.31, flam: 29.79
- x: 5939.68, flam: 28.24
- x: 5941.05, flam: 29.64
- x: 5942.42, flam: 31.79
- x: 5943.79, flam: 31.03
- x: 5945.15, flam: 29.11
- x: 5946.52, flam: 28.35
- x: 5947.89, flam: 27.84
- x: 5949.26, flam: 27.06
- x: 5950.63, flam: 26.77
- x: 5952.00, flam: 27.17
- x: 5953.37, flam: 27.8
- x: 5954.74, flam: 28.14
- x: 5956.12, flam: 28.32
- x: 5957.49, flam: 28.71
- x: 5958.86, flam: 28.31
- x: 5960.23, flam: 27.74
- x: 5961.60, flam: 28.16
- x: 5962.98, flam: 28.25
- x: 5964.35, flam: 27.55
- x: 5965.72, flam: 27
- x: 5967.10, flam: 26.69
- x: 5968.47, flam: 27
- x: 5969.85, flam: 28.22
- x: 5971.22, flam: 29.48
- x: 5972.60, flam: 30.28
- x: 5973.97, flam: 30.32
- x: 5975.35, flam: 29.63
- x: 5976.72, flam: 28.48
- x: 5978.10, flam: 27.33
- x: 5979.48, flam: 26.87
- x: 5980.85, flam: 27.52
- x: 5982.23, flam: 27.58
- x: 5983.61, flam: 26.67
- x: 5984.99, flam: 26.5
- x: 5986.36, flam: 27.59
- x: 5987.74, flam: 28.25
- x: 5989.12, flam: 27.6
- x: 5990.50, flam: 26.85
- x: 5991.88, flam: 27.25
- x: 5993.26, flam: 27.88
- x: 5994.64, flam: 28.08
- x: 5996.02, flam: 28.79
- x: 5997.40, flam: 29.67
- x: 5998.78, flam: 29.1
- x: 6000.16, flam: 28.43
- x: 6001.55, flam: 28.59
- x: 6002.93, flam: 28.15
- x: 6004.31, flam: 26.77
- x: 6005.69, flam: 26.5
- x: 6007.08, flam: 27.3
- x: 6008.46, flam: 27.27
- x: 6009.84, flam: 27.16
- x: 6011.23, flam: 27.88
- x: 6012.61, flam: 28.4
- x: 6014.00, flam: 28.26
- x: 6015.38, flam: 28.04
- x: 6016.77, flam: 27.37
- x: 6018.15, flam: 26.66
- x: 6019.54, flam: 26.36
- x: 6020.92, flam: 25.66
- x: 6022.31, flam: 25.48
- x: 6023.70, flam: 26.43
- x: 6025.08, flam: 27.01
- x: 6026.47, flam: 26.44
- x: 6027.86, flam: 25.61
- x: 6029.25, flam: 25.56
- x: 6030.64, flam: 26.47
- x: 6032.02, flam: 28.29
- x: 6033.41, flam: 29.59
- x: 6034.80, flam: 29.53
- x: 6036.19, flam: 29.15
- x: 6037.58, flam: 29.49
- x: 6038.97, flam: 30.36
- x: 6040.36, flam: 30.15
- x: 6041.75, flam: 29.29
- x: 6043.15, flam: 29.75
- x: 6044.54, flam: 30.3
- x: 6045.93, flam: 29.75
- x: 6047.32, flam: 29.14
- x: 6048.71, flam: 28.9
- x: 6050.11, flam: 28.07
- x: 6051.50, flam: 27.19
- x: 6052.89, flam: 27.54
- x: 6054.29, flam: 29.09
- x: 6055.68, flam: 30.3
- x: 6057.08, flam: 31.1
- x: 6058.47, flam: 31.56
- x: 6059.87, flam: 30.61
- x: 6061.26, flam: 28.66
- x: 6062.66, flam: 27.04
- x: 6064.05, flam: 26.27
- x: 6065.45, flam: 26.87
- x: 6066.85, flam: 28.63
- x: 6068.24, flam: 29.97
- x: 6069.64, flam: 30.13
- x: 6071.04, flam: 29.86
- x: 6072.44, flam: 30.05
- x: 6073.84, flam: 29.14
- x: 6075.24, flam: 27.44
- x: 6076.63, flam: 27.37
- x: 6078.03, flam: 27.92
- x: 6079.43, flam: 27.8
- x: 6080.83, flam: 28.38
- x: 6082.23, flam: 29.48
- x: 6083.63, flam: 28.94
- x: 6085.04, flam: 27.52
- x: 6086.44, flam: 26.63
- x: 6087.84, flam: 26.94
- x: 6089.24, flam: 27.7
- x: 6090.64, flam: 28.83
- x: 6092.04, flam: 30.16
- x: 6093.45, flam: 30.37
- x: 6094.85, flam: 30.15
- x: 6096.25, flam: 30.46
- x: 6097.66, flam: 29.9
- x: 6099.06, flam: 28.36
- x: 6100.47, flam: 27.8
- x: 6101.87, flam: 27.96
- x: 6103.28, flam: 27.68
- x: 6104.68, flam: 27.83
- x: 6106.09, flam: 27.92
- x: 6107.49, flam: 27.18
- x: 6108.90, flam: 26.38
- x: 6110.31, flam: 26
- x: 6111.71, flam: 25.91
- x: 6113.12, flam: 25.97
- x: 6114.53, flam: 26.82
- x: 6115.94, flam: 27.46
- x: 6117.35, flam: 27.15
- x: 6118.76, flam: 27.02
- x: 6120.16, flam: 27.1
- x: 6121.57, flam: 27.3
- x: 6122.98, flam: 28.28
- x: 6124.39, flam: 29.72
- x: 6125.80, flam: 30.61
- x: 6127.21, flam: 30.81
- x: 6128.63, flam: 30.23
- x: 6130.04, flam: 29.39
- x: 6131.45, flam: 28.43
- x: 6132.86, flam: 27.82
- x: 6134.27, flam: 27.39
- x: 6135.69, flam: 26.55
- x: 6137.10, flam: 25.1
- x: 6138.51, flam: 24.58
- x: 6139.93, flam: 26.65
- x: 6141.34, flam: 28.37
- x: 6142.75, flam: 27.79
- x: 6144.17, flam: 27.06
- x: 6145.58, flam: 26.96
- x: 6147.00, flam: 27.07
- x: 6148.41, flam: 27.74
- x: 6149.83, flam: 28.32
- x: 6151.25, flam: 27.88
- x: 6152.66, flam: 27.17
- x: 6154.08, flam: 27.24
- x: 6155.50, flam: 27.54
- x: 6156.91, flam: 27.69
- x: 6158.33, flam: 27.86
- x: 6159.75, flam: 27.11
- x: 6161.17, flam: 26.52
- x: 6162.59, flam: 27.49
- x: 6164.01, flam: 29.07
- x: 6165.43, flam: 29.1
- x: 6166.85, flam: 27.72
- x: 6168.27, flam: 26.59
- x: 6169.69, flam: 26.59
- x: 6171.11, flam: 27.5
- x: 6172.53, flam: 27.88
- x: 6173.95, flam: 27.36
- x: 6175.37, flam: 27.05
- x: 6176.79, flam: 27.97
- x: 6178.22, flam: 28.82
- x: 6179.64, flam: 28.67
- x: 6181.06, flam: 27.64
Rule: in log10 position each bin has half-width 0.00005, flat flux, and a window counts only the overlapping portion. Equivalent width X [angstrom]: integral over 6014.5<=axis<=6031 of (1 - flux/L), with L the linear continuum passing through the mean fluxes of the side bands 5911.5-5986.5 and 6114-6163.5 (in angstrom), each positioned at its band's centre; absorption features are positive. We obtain 1.3 angstrom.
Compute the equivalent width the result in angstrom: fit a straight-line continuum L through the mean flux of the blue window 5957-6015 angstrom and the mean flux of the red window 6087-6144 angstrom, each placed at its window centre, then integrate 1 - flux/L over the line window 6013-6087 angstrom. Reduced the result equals -1.08 angstrom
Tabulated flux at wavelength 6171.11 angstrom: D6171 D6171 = 27.5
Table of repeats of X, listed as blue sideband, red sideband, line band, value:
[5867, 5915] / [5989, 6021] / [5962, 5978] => -0.7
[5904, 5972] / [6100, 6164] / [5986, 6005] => 0.5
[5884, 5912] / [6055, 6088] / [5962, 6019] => -2.4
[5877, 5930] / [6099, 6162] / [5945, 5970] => -0.1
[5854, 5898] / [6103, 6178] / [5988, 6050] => -3.3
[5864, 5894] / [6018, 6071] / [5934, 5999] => -3.1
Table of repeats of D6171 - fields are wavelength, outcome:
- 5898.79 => 24.75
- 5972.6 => 30.28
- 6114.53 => 26.82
